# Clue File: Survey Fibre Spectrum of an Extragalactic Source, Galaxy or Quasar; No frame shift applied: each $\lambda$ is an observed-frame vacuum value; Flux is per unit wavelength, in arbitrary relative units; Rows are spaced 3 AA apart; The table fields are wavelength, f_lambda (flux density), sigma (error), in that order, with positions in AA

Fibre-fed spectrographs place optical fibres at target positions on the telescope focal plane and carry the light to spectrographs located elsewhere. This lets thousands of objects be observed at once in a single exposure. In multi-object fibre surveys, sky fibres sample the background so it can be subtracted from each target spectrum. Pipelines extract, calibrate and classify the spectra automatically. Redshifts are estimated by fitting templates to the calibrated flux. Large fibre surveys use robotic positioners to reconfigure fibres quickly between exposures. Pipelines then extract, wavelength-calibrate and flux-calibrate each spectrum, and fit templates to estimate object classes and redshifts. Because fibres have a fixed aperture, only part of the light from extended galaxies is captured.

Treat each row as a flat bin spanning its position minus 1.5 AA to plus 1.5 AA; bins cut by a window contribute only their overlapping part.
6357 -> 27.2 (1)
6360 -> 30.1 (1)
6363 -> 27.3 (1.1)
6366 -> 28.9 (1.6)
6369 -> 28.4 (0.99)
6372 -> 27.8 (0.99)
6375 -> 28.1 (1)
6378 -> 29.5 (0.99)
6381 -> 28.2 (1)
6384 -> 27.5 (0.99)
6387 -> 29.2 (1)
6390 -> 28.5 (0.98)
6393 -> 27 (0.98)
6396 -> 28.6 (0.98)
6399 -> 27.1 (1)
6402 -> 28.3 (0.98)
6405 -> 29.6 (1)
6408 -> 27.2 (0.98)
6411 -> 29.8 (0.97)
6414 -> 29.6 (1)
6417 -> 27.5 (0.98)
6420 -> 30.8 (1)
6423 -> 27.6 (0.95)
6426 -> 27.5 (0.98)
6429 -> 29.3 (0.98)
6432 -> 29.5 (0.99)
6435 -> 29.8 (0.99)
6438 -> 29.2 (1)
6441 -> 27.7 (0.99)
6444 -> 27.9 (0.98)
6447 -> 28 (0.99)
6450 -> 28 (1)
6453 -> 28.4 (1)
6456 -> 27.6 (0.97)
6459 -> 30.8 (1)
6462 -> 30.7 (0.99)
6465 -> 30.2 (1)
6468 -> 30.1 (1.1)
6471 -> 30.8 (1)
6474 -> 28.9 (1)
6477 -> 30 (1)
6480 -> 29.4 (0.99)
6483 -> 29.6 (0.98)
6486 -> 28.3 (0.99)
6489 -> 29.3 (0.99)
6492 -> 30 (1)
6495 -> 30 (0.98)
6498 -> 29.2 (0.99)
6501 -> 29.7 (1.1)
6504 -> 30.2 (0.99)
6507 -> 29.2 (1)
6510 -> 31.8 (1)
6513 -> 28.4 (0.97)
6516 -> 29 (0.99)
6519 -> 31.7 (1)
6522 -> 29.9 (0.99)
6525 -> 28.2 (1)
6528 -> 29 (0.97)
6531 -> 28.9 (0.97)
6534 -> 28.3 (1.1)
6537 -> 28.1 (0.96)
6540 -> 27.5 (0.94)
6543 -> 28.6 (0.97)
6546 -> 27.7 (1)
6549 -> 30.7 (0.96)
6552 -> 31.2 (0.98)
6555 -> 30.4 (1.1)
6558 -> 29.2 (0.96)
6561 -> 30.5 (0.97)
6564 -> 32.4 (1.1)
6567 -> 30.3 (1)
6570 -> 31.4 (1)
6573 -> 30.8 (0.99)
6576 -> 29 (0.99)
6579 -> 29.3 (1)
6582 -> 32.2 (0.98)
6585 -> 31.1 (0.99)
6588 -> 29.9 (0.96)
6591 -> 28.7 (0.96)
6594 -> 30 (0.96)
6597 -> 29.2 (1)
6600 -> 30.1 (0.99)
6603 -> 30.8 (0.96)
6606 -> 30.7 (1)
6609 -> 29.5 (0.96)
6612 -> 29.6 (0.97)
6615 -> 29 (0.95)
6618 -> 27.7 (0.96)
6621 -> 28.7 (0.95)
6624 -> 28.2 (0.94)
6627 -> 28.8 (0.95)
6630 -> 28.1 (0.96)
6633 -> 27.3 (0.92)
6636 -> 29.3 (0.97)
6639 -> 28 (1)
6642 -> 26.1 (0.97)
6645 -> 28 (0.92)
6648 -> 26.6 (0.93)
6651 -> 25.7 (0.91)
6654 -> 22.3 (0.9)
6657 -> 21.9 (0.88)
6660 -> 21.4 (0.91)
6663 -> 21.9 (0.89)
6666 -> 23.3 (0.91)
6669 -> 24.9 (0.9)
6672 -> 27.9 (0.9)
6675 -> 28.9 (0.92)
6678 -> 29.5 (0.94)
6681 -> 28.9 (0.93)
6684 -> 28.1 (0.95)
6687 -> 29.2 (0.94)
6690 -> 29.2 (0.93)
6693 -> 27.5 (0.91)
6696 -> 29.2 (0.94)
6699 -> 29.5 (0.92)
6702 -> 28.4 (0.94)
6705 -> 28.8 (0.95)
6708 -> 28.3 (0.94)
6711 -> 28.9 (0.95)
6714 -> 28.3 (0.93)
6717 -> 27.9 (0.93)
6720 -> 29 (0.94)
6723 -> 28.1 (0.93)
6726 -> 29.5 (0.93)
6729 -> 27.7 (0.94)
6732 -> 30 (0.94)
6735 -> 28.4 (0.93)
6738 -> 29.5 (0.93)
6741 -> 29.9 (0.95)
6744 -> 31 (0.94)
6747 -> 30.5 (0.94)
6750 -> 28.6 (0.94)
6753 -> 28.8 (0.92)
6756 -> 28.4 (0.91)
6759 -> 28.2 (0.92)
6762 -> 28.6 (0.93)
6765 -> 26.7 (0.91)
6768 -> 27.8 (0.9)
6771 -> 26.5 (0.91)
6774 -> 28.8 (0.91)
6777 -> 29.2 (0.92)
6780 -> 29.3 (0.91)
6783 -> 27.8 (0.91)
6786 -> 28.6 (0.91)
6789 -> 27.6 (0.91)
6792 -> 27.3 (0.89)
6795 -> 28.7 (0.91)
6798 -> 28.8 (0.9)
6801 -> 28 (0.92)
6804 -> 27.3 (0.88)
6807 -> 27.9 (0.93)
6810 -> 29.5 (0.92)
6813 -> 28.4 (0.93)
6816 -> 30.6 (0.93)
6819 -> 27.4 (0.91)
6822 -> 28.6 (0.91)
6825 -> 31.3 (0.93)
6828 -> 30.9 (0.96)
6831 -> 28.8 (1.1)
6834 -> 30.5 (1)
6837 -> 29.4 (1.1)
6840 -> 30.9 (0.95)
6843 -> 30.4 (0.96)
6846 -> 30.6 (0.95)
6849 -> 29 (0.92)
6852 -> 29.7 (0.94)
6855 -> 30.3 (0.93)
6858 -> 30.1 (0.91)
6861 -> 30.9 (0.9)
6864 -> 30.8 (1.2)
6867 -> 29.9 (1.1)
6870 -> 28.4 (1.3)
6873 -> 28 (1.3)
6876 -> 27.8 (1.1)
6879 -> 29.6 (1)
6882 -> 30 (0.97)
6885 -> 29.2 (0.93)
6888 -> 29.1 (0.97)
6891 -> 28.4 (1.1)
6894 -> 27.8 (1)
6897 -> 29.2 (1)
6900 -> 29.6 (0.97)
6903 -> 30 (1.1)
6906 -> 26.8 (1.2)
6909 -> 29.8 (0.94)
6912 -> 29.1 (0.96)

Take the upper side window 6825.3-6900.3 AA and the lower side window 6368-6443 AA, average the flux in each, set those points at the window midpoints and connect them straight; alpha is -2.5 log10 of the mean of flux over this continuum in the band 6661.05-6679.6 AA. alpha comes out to 0.125 mag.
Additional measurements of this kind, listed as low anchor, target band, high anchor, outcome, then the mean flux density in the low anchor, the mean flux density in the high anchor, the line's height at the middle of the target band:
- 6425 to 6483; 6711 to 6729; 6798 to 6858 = 0.03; 29.2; 29.4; 29.4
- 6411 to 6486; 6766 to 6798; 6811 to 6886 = 0.05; 29.1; 29.7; 29.6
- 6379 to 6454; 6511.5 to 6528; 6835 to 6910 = -0.03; 28.5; 29.4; 28.7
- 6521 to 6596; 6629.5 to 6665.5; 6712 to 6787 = 0.15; 29.7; 28.7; 29.2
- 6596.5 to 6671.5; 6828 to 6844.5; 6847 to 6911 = -0.04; 27.1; 29.3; 28.9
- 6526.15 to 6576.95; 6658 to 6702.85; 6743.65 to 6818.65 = 0.07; 29.6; 28.5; 29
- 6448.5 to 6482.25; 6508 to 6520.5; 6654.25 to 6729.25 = -0.04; 29.5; 27.4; 29.1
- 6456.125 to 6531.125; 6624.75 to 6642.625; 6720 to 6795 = 0.04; 29.7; 28.6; 29.1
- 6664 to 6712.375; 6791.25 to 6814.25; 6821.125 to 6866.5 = 0.05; 28.1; 30.2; 29.6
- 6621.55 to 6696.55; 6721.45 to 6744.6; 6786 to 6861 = -0.05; 26.8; 29.3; 27.9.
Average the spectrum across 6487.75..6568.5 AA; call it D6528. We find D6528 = 29.6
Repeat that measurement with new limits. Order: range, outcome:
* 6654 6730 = 27.3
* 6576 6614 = 30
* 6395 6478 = 28.9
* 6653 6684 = 25.3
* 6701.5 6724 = 28.5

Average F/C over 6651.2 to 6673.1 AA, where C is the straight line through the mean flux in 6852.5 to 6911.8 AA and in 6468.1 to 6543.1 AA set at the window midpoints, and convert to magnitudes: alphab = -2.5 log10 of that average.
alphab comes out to 0.244 mag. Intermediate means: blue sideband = 29.4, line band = 23.4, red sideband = 29.3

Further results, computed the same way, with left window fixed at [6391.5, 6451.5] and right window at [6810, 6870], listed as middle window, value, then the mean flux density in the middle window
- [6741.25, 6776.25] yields 0.04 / 28.6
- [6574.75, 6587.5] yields -0.05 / 30.4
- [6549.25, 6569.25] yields -0.06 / 30.7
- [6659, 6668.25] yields 0.29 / 22.5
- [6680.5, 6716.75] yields 0.03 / 28.7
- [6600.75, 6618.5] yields -0.02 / 29.7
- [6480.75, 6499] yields -0.03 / 29.4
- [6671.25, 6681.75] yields 0.02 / 28.9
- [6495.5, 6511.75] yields -0.05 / 30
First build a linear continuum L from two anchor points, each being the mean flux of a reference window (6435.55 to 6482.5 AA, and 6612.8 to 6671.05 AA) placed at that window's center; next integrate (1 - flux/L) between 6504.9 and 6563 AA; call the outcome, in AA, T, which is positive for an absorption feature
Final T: -3.0 AA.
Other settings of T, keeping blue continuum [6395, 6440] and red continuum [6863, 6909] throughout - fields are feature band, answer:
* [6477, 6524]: -1.5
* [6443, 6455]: 0.3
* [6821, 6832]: -0.4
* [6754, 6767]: 0.4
